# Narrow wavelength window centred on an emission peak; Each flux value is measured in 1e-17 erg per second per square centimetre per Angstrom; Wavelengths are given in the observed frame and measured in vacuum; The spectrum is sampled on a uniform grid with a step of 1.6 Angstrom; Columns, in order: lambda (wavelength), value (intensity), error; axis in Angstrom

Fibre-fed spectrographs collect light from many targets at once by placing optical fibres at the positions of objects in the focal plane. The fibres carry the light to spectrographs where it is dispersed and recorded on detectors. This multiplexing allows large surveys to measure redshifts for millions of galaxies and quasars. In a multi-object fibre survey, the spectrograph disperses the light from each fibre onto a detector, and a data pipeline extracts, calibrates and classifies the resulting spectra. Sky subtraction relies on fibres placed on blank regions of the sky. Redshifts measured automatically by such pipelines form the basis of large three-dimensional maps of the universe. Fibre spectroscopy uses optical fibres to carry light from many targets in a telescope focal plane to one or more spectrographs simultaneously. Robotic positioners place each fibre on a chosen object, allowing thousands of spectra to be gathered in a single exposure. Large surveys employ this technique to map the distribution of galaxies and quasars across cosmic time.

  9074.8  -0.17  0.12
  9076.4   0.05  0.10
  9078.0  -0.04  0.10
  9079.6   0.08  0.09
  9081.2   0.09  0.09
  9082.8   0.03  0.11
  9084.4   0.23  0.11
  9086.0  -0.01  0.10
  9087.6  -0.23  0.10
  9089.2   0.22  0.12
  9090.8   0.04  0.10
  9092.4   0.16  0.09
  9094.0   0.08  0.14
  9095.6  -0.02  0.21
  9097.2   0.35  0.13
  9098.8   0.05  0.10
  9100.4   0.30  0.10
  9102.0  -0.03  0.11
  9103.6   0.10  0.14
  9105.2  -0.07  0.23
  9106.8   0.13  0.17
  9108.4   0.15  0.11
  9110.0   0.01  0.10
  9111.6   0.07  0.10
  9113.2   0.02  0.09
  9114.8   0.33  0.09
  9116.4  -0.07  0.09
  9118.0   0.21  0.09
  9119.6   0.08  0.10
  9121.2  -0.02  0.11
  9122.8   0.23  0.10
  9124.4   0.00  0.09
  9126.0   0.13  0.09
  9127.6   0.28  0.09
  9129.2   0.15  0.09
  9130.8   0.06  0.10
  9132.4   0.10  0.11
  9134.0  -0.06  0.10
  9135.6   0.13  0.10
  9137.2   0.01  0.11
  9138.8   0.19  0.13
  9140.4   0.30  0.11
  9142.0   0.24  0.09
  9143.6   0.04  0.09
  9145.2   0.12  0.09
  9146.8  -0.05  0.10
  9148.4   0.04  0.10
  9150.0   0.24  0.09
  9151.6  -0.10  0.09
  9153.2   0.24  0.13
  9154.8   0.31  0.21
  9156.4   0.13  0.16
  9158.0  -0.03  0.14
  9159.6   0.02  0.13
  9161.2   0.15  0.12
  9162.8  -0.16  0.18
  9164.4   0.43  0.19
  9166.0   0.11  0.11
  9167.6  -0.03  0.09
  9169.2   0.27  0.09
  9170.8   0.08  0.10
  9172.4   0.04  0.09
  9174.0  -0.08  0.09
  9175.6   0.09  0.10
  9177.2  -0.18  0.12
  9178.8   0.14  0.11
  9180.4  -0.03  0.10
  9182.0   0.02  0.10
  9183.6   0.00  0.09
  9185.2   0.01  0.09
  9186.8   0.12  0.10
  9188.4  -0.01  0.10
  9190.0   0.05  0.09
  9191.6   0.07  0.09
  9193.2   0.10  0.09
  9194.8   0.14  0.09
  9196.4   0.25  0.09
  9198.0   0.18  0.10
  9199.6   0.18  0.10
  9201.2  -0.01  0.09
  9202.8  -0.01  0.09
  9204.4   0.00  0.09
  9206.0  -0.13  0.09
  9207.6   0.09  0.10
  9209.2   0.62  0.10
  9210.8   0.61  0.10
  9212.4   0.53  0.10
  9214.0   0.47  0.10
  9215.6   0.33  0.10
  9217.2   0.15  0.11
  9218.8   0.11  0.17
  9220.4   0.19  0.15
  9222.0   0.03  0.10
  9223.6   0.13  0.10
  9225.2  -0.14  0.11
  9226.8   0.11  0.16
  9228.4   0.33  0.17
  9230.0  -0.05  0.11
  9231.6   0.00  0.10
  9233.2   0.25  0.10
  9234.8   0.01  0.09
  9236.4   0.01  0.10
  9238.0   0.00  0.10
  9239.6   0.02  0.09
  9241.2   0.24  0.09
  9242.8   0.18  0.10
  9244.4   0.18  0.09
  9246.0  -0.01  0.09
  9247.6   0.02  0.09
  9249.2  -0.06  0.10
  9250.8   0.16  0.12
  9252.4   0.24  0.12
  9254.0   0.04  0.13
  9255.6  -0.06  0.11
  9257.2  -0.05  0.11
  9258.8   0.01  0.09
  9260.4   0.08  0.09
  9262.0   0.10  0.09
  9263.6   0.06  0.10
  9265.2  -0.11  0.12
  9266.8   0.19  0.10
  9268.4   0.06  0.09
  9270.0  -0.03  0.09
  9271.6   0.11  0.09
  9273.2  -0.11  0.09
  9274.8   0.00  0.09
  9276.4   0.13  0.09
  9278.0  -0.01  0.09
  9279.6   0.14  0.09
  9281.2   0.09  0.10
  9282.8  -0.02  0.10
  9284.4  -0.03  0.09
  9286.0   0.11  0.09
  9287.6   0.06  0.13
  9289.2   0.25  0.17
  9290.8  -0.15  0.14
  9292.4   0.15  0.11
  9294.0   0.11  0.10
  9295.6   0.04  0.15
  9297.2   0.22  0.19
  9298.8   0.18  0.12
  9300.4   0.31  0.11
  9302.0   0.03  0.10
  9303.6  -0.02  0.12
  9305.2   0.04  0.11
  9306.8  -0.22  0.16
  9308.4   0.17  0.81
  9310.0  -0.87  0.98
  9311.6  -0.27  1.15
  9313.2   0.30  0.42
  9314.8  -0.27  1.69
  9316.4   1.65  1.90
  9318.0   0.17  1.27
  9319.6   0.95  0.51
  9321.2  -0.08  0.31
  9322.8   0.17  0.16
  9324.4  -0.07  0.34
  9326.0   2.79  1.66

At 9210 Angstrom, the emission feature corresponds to H-beta 4861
